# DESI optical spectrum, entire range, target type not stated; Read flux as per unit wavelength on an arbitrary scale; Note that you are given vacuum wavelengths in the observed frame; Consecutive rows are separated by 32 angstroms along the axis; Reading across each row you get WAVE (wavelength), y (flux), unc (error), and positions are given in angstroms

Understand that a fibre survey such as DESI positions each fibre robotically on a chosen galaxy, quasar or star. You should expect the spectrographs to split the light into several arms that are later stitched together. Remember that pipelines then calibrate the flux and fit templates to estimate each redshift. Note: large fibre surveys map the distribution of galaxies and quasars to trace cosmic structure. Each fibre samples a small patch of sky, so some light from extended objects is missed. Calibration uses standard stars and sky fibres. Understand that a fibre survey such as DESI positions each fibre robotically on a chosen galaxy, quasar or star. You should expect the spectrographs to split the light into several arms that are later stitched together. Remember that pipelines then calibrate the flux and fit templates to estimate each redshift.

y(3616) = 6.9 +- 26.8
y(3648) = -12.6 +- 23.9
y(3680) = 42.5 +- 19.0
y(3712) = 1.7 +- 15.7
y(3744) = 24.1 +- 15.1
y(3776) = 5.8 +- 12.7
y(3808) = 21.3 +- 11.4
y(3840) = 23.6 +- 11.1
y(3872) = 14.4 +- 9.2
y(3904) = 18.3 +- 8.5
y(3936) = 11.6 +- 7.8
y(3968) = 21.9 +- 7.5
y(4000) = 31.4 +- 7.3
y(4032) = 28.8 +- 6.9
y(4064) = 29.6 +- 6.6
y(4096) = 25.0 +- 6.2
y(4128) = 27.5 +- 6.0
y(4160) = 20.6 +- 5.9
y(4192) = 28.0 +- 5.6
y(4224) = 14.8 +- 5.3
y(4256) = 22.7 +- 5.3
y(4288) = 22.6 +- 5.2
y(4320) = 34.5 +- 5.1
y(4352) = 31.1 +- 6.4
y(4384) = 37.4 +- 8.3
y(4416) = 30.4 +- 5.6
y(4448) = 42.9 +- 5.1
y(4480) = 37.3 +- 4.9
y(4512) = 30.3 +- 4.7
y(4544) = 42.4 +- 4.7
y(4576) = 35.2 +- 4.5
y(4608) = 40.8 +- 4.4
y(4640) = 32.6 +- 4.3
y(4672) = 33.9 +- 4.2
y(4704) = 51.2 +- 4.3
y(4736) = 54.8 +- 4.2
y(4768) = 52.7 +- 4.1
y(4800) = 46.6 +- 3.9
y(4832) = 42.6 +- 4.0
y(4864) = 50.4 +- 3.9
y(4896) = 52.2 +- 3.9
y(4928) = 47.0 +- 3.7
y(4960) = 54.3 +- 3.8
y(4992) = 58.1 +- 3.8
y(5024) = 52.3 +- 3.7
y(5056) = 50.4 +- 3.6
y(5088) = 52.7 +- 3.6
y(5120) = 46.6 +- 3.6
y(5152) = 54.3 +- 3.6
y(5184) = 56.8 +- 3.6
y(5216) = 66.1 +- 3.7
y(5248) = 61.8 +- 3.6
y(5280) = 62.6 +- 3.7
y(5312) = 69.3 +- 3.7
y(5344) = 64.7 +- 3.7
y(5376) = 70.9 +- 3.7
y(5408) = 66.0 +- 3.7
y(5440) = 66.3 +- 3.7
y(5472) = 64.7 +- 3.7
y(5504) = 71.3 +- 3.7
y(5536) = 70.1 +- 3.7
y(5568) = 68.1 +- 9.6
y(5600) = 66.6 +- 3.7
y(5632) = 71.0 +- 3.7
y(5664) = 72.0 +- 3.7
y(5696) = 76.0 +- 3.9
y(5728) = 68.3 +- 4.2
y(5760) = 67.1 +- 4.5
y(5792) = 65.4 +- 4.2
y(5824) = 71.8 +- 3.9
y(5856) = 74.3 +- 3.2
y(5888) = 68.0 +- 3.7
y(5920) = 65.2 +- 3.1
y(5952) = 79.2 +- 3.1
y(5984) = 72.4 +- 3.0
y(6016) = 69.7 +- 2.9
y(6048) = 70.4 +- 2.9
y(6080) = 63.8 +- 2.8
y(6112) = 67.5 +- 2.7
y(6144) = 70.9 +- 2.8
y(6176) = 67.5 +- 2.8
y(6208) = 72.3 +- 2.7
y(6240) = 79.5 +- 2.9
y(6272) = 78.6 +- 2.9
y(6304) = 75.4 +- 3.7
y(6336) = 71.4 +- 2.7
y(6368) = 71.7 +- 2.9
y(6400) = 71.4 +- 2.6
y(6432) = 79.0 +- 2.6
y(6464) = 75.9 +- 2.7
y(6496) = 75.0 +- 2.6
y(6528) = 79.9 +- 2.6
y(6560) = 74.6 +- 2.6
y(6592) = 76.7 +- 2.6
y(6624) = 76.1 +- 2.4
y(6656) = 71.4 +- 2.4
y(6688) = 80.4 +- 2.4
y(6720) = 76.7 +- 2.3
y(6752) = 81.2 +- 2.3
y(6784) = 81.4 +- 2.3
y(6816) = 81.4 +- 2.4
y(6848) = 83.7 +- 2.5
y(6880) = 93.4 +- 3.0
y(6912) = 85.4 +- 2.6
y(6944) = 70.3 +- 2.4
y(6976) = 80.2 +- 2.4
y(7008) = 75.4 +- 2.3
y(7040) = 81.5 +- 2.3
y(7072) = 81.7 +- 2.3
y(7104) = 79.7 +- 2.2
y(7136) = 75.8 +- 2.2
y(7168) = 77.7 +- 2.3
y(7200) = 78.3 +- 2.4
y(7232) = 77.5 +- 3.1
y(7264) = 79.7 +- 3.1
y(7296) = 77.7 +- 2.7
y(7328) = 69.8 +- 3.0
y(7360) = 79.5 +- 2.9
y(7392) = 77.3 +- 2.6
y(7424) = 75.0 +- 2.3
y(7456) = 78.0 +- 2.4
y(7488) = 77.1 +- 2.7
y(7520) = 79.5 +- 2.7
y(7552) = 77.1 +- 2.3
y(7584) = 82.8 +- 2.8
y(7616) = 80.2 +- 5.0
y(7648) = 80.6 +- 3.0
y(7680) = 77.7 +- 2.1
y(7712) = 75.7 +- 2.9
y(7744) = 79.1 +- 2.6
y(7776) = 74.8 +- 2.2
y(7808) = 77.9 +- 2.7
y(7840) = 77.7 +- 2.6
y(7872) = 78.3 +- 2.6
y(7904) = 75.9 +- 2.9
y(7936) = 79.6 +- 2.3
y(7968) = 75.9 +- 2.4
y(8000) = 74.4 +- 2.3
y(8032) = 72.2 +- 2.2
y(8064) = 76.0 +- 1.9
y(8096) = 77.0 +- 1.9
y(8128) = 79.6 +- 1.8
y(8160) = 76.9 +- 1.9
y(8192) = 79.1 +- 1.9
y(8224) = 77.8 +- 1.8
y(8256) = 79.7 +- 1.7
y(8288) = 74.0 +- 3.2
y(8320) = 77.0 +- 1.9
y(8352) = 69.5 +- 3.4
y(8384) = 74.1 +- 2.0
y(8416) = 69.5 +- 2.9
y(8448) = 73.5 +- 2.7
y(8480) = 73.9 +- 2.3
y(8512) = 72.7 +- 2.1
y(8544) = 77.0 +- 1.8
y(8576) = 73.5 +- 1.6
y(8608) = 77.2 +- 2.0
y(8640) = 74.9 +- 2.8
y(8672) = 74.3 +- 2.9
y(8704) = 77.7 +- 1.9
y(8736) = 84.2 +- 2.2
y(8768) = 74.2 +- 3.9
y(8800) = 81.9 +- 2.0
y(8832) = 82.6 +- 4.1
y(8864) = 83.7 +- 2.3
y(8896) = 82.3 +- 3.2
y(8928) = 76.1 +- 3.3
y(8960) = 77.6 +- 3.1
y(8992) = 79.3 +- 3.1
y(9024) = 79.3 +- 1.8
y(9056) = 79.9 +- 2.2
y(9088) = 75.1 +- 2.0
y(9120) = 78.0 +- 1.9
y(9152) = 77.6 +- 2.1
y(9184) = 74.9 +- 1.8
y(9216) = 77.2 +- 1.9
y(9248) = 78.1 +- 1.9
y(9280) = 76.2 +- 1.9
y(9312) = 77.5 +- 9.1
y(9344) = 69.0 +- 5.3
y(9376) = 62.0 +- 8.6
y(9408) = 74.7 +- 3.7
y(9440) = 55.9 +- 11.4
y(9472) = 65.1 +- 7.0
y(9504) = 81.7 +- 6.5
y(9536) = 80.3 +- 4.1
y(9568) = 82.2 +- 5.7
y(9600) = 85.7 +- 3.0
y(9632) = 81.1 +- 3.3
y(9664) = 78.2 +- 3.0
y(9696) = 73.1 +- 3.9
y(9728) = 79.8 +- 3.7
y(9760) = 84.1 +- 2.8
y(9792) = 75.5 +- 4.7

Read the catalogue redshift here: 0.177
